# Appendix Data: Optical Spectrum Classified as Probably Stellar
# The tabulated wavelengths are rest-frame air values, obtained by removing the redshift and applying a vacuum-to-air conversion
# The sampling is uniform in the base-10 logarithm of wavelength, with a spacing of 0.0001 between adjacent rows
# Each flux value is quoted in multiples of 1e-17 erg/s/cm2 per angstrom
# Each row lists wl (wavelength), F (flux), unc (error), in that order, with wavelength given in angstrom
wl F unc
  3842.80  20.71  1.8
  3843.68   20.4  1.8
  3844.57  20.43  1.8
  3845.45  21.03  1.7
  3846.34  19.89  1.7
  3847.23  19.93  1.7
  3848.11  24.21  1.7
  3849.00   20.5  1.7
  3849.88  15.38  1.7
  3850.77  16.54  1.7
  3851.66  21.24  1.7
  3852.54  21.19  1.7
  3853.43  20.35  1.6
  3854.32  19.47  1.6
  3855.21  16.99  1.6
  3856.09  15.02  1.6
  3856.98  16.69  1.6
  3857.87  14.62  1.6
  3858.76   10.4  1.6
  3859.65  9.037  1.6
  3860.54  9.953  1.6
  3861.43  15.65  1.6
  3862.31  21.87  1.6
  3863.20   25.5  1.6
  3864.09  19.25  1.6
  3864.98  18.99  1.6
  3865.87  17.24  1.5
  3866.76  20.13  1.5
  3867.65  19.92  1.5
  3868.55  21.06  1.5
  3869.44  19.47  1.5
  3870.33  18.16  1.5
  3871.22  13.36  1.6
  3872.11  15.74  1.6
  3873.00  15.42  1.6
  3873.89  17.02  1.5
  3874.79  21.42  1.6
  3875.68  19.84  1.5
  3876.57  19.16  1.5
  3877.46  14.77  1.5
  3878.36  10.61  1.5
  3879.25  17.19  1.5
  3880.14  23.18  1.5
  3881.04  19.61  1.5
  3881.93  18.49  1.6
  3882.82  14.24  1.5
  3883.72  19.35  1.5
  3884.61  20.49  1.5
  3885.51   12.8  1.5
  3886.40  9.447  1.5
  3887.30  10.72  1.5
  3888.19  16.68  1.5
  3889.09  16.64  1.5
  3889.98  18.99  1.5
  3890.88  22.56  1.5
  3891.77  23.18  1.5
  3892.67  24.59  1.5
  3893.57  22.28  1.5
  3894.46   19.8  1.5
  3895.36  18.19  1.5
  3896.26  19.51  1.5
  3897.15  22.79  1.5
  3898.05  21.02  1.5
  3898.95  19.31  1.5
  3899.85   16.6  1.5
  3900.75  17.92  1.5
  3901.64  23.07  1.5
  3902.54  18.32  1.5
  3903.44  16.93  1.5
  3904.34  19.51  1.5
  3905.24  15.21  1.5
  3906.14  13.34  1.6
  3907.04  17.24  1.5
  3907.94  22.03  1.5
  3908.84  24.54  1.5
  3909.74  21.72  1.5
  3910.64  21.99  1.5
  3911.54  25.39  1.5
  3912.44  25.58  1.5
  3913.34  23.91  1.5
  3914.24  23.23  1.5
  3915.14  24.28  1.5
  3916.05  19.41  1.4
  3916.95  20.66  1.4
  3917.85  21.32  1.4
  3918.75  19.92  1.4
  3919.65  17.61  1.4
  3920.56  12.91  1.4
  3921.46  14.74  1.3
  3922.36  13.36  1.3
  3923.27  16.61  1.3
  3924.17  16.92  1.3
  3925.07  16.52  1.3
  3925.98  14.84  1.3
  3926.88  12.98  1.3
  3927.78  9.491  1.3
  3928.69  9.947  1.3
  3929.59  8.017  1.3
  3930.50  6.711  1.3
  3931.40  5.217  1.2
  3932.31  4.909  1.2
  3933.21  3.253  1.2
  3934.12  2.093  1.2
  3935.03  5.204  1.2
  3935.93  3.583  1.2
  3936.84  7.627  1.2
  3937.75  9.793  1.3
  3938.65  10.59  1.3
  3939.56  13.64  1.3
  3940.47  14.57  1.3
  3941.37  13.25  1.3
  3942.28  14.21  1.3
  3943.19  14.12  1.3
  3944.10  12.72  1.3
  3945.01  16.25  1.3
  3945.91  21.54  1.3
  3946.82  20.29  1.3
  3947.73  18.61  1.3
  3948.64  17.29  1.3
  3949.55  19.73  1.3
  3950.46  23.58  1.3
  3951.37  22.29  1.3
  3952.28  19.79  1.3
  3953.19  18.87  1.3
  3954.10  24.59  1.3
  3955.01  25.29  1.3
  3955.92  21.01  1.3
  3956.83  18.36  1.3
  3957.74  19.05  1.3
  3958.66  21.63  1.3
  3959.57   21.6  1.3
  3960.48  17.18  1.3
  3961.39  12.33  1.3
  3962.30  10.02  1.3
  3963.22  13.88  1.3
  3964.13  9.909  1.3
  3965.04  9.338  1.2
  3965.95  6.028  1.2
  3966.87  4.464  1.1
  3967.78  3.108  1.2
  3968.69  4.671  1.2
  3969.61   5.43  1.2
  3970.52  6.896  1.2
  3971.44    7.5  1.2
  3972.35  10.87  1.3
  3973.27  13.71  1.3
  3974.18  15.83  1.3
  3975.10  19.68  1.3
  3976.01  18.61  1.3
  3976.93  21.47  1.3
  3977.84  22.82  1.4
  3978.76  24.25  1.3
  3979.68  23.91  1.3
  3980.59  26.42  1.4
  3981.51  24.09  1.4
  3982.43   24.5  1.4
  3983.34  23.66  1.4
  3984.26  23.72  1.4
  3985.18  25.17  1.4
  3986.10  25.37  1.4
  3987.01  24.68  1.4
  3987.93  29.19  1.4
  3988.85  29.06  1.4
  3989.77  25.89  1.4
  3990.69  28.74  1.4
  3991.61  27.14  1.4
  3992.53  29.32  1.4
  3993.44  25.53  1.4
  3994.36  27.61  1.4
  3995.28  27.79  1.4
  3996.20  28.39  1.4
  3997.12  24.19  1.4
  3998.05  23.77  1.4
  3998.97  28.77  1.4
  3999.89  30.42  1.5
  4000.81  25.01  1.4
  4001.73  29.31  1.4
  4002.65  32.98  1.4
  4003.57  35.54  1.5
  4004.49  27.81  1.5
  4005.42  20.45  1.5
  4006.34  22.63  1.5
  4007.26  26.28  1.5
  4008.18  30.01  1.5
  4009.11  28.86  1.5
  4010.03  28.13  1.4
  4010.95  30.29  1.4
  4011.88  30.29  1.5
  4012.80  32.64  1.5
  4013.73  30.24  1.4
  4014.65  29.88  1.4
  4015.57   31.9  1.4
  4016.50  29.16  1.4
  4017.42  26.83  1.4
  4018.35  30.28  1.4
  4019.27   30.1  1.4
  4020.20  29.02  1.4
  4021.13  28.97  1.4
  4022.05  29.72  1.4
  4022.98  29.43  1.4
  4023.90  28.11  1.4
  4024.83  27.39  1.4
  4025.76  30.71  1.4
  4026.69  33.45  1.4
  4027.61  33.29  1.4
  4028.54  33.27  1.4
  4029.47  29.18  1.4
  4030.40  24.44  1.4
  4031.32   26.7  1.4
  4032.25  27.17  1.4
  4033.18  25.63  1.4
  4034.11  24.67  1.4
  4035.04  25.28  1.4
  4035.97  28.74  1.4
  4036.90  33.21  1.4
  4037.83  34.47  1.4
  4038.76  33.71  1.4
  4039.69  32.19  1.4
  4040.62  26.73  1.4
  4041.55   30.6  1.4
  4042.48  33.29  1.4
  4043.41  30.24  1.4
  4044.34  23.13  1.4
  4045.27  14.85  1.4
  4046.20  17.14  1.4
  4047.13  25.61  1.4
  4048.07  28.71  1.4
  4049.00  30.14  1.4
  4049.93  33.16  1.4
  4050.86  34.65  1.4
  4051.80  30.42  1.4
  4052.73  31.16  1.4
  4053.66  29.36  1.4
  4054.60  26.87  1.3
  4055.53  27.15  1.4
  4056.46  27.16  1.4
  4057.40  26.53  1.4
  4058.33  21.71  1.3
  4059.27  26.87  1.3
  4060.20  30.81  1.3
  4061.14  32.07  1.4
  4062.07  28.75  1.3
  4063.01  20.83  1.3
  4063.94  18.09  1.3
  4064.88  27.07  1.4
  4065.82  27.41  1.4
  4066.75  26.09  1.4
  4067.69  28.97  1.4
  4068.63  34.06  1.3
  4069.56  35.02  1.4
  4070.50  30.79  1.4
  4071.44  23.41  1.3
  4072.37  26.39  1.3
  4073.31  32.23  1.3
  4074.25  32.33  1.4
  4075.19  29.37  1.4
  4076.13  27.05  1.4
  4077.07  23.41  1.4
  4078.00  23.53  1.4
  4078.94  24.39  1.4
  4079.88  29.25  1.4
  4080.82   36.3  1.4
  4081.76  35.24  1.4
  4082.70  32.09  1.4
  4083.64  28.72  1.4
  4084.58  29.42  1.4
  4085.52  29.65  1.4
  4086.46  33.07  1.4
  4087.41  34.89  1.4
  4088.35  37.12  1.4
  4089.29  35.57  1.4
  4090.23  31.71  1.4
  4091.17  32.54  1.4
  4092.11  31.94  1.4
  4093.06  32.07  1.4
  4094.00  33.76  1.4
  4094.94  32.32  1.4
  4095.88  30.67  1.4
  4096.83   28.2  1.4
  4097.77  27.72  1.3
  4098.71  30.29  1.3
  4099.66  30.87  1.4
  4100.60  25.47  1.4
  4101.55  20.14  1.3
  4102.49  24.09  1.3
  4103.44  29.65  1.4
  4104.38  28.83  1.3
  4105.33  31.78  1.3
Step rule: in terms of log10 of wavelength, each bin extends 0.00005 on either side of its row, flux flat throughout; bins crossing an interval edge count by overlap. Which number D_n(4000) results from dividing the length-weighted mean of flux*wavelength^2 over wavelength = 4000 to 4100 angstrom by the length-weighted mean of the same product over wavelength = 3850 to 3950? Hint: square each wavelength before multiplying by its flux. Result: 1.9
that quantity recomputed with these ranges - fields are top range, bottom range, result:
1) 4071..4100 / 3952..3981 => 2.08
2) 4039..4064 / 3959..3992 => 1.60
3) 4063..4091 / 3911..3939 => 2.32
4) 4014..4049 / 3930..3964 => 2.03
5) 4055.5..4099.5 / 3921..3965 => 2.20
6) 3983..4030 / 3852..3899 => 1.70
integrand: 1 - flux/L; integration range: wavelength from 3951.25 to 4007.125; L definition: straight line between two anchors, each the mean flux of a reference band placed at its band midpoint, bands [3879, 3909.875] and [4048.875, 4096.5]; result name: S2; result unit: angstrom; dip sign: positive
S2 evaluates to 7.53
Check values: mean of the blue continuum 18.8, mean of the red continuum 29.7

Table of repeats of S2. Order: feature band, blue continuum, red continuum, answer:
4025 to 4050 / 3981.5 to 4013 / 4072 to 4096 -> 0.5 angstrom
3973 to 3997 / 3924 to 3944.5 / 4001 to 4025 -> -2.4 angstrom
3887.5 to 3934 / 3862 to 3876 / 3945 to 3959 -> 5.3 angstrom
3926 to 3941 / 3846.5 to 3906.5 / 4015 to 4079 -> 9.3 angstrom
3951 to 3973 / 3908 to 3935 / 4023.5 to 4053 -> 6.7 angstrom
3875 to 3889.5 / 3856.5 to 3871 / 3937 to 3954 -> 0.5 angstrom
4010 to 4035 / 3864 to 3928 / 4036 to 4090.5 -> -2.6 angstrom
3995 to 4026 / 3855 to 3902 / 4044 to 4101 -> -4.0 angstrom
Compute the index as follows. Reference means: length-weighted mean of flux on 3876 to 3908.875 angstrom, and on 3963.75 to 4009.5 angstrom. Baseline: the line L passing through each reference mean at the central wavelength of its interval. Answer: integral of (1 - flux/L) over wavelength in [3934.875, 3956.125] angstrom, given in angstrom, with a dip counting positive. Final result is 4.3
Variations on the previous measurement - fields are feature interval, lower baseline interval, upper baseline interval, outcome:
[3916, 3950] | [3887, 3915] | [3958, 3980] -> 7.8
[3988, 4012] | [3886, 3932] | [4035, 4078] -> -3.6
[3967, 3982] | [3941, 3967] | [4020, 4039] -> 3.8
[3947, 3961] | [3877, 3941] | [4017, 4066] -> -0.1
